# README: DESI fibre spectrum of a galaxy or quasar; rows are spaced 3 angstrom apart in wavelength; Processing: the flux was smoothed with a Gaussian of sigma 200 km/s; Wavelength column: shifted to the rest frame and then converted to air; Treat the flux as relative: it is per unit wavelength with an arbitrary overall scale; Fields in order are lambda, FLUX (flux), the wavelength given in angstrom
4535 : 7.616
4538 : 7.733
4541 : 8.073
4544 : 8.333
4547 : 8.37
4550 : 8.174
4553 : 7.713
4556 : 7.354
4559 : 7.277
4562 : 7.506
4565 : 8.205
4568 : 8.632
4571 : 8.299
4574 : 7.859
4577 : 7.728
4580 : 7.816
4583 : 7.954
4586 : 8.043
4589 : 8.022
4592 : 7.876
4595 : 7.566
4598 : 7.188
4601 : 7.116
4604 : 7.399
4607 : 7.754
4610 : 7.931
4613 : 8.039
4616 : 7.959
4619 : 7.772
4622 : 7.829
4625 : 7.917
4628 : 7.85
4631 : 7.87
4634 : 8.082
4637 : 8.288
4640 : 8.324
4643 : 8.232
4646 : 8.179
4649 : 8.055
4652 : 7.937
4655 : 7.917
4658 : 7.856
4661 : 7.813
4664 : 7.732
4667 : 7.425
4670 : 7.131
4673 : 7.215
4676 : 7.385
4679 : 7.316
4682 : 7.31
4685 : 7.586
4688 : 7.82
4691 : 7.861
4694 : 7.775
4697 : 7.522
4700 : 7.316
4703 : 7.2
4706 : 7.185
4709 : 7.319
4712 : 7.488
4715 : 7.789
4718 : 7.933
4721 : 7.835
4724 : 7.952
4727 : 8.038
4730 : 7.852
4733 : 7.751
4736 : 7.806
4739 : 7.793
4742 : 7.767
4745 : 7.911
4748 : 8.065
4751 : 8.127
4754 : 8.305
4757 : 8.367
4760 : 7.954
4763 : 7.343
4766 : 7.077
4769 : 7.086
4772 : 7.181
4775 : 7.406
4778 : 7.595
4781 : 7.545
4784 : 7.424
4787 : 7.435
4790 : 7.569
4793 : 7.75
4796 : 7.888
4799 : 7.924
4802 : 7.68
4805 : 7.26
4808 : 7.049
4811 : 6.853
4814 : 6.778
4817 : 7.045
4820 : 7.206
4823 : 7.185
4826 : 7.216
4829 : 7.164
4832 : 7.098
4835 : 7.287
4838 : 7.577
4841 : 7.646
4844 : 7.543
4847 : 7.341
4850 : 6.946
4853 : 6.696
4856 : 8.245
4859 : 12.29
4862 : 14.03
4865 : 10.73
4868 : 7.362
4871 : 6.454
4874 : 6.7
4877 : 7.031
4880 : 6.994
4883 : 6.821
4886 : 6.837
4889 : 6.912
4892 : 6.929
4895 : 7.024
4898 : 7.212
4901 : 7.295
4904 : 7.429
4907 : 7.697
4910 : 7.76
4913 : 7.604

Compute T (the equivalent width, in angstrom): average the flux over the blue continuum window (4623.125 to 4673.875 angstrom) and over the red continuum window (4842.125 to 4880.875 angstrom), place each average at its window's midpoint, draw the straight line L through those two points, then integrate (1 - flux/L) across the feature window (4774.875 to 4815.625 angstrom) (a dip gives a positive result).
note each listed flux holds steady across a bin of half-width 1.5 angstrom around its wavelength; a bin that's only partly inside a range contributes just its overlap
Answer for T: 3.79 angstrom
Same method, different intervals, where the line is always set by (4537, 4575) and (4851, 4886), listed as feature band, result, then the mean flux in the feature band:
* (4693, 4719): 2.2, 7.49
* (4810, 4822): 1.9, 6.98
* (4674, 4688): 1.2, 7.44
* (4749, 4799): 3.8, 7.64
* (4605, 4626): 0.5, 7.87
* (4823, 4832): 1.3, 7.17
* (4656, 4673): 1.1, 7.57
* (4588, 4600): 0.6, 7.63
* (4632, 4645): -0.2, 8.22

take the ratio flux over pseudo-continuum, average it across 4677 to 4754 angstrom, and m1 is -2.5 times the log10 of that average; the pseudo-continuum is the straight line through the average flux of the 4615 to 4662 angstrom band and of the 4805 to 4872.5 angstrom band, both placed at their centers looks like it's 0.03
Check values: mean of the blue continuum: 7.99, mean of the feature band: 7.7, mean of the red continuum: 7.88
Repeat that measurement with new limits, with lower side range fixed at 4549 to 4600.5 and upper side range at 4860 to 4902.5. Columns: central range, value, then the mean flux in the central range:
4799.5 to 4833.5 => 0.09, 7.16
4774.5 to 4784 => 0.04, 7.51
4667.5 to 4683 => 0.08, 7.28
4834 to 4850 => 0.05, 7.43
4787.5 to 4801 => 0.01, 7.75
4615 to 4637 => -0.01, 7.92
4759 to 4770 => 0.06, 7.35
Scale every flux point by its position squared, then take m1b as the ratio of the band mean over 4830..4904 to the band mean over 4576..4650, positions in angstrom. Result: 1.10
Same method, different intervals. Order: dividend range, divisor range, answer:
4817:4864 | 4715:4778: 1.08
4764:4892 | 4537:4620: 1.08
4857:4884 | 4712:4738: 1.18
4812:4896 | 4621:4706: 1.08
